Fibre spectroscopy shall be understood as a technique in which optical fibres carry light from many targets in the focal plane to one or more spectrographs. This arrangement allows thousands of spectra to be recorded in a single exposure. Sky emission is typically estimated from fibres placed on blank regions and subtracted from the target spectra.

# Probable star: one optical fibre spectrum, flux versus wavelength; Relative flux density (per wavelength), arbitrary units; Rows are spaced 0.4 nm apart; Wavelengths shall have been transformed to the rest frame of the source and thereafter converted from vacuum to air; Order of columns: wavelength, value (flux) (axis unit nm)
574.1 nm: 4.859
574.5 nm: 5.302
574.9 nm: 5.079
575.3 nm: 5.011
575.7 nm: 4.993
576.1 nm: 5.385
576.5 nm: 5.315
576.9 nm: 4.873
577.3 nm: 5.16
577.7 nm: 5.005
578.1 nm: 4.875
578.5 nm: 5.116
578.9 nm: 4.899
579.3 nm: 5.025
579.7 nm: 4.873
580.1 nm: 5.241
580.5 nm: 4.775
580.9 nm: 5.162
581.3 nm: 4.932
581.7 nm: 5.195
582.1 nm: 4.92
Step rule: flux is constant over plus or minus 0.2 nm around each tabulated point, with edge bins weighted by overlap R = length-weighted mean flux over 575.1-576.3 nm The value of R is 5.13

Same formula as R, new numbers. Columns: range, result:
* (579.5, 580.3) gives 5.06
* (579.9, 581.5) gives 5.03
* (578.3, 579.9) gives 4.98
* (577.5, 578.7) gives 5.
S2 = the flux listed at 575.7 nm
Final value 4.993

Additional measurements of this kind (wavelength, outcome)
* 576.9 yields 4.873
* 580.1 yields 5.241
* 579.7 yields 4.873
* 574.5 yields 5.302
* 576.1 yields 5.385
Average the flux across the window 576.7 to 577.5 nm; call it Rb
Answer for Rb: 5.02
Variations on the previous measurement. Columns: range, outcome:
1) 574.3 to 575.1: 5.19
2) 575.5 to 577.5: 5.15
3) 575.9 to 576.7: 5.35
